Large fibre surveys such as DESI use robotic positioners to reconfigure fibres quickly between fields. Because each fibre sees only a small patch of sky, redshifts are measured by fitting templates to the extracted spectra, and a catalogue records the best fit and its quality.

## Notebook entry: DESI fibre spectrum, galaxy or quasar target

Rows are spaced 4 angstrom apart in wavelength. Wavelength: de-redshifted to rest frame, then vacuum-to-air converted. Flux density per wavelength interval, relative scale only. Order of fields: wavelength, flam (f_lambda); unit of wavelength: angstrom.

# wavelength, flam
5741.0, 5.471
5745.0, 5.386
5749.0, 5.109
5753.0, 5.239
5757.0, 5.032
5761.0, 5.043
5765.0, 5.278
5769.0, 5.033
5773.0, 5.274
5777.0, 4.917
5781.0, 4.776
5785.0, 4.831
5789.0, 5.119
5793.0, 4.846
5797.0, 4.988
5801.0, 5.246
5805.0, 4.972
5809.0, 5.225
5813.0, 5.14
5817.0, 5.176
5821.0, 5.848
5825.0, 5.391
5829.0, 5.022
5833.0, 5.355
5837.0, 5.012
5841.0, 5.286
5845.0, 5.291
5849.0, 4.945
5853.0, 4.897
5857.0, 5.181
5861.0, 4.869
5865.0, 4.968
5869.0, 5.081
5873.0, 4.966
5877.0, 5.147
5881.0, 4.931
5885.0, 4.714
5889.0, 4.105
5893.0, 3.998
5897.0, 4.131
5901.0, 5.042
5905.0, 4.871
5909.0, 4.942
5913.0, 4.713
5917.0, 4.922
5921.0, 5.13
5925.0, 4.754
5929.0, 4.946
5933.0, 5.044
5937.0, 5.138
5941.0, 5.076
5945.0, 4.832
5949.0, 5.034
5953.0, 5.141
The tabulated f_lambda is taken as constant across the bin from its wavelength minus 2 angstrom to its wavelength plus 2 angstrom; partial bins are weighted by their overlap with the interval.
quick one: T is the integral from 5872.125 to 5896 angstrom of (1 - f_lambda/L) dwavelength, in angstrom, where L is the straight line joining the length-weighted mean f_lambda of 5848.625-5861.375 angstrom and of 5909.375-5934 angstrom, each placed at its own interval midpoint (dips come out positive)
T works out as 1.7 angstrom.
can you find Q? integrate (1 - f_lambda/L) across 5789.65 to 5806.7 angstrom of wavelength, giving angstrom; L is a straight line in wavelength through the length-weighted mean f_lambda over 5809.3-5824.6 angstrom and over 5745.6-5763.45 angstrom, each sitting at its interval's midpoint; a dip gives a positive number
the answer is 0.89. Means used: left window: 5.13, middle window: 5.02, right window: 5.37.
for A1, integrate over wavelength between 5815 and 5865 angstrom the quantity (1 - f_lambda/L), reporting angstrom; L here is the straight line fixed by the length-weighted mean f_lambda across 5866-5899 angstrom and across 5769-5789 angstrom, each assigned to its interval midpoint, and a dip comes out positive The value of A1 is -4.2 angstrom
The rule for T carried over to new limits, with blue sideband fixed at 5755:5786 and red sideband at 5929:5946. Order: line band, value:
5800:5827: -1.4 angstrom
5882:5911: 2.7 angstrom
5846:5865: 0.1 angstrom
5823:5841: -0.6 angstrom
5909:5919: 0.4 angstrom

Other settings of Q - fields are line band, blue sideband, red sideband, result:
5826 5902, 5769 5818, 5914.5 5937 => 1.6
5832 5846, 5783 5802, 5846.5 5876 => -0.6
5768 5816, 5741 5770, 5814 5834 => 2.2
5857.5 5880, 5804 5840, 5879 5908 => -1.0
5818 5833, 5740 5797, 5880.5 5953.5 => -1.3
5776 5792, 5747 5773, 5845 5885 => 0.6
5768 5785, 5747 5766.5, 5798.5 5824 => 0.7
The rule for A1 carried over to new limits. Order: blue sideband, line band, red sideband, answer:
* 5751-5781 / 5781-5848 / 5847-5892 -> -2.26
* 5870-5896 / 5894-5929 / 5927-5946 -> 0.32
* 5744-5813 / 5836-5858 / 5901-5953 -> -0.35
